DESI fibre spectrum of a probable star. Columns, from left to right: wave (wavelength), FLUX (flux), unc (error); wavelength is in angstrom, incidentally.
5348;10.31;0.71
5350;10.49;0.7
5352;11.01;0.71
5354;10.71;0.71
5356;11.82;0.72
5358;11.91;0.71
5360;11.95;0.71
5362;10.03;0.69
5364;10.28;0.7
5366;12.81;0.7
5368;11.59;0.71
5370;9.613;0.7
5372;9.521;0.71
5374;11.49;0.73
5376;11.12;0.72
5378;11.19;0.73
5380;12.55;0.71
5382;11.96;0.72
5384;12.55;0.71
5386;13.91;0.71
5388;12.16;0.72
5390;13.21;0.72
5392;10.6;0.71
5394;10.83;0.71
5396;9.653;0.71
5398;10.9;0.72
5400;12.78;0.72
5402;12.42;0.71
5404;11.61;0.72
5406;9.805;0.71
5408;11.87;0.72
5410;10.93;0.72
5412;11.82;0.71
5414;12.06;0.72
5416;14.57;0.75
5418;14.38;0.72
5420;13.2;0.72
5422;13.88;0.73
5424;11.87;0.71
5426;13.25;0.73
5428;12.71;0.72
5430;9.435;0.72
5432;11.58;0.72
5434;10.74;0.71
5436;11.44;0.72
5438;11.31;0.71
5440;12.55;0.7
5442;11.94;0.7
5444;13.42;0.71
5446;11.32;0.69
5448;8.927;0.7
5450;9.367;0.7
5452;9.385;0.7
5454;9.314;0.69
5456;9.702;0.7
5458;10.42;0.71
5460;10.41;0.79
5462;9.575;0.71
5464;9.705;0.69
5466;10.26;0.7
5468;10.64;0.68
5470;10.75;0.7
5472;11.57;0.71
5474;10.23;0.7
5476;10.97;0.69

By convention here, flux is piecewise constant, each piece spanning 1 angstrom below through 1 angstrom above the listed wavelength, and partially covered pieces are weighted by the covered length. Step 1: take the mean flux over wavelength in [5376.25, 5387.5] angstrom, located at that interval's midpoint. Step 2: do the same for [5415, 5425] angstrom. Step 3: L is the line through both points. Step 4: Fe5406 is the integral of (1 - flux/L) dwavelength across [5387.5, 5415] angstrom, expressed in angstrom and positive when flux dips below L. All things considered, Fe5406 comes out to 3.2 angstrom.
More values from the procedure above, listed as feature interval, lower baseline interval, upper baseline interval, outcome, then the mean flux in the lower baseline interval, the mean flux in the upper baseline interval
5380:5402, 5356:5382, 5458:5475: -1.7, 11.2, 10.4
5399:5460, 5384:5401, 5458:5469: -3.5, 11.8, 10.1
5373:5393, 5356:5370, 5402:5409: -1.4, 11.3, 11.3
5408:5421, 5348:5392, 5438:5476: -2.1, 11.5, 10.6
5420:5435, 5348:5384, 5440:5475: -1.8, 11.2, 10.5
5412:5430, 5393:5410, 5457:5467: -3.5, 11.2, 10.1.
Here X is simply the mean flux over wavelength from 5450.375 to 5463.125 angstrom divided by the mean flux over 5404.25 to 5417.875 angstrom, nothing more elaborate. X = 0.8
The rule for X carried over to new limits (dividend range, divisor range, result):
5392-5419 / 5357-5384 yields 1.04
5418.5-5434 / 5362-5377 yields 1.13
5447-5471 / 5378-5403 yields 0.83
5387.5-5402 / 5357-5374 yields 1.05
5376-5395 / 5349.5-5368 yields 1.07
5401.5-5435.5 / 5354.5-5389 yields 1.05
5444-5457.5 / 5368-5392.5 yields 0.85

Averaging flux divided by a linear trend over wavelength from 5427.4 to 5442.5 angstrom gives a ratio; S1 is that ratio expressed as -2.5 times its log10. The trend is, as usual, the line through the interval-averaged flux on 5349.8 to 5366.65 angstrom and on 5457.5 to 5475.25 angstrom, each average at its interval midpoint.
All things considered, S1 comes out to -0.08 mag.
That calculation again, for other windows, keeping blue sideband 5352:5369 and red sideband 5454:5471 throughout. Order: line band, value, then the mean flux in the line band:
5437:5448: -0.14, 11.8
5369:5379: 0.06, 10.6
